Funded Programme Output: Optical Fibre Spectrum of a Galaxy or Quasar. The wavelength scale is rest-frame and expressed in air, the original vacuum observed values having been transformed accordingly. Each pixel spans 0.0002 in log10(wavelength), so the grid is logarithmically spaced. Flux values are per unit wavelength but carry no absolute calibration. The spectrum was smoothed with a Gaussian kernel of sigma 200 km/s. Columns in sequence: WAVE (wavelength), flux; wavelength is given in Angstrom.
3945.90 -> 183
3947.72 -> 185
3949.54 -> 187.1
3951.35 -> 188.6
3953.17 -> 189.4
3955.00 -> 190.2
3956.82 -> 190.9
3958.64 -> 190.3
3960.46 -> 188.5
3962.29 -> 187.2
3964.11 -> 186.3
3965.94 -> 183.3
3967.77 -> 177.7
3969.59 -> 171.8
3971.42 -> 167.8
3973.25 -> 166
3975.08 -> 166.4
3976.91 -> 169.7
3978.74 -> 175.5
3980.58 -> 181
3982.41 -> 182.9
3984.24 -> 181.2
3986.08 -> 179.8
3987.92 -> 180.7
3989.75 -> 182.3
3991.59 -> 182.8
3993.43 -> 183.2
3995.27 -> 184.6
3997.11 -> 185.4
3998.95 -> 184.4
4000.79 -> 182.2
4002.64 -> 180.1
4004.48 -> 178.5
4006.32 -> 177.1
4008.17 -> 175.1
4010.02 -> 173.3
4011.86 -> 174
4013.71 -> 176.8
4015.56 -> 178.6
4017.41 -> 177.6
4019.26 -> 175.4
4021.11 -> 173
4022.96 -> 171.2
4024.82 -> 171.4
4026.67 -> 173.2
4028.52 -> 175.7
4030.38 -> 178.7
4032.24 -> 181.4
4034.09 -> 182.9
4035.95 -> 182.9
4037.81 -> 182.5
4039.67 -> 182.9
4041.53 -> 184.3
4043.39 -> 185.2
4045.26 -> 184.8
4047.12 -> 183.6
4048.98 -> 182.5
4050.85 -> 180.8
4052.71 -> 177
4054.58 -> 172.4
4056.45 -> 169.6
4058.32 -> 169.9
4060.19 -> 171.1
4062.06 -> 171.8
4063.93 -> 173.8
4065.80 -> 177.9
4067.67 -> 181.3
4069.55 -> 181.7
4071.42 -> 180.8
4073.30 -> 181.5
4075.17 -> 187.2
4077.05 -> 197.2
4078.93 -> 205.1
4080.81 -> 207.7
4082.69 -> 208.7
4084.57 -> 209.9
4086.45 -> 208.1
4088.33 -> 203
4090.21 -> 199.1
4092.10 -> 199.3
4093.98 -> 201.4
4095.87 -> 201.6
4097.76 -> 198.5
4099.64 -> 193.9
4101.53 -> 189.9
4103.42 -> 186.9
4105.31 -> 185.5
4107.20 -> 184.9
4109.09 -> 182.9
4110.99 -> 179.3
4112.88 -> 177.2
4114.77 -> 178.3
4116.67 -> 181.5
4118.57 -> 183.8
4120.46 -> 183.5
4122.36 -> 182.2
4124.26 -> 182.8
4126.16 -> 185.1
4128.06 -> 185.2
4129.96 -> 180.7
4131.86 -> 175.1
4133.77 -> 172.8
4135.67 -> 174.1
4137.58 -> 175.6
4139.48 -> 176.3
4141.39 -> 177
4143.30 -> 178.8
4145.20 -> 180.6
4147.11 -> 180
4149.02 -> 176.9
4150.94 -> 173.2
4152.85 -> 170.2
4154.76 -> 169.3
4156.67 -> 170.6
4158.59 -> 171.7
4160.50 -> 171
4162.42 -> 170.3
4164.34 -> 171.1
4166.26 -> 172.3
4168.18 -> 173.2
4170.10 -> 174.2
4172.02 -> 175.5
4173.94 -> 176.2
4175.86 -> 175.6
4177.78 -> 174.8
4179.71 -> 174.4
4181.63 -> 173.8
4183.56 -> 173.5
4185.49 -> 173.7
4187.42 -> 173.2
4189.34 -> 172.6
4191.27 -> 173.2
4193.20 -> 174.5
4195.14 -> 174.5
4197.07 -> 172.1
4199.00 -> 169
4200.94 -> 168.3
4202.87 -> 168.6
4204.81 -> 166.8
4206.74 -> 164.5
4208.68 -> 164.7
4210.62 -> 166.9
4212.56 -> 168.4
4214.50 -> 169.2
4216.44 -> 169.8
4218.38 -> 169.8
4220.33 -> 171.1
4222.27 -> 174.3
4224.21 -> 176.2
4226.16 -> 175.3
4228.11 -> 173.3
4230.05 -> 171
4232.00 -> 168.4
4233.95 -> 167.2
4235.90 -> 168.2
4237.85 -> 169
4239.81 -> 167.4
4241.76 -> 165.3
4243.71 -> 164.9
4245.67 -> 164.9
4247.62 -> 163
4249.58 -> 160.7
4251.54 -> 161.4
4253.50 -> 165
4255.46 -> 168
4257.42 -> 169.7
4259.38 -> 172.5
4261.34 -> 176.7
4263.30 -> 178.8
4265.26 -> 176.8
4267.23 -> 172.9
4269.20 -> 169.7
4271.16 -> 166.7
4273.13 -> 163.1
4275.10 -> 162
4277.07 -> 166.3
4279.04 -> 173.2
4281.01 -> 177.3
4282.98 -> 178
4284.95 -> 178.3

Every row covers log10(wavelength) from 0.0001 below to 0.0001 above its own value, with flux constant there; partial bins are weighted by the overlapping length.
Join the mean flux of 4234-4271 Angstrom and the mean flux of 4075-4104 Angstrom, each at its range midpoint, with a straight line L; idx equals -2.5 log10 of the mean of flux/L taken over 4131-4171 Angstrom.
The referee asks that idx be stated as 0.09 mag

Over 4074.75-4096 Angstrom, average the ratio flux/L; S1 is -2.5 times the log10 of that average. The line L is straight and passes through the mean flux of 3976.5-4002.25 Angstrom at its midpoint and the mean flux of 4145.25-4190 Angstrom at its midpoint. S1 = -0.147 mag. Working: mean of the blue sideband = 181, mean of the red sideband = 174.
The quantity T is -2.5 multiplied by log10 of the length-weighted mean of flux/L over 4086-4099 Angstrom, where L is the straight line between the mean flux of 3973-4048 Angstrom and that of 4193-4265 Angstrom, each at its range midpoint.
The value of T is -0.15 mag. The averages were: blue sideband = 179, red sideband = 169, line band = 201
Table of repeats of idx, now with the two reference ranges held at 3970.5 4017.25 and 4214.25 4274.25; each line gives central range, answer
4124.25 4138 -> -0.03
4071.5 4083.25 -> -0.12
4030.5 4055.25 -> -0.03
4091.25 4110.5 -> -0.11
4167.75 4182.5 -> -0.02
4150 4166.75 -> 0.01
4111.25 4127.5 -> -0.05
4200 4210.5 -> 0.03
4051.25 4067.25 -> 0.01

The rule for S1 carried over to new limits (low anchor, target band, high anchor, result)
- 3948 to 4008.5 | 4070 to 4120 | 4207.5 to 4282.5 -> -0.098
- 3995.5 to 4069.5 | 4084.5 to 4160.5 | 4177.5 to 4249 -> -0.058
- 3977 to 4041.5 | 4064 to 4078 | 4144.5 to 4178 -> -0.039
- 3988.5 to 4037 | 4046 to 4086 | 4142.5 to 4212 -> -0.049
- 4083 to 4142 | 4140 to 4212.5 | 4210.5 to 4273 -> 0.036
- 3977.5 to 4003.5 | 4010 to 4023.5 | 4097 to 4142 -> 0.039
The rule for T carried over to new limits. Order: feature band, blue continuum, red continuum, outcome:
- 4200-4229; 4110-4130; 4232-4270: 0.015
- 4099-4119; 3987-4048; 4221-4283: -0.049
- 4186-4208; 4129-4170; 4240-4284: 0.009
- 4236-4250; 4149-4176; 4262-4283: 0.040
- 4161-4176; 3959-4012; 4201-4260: -0.015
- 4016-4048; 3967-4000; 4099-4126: 0.006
